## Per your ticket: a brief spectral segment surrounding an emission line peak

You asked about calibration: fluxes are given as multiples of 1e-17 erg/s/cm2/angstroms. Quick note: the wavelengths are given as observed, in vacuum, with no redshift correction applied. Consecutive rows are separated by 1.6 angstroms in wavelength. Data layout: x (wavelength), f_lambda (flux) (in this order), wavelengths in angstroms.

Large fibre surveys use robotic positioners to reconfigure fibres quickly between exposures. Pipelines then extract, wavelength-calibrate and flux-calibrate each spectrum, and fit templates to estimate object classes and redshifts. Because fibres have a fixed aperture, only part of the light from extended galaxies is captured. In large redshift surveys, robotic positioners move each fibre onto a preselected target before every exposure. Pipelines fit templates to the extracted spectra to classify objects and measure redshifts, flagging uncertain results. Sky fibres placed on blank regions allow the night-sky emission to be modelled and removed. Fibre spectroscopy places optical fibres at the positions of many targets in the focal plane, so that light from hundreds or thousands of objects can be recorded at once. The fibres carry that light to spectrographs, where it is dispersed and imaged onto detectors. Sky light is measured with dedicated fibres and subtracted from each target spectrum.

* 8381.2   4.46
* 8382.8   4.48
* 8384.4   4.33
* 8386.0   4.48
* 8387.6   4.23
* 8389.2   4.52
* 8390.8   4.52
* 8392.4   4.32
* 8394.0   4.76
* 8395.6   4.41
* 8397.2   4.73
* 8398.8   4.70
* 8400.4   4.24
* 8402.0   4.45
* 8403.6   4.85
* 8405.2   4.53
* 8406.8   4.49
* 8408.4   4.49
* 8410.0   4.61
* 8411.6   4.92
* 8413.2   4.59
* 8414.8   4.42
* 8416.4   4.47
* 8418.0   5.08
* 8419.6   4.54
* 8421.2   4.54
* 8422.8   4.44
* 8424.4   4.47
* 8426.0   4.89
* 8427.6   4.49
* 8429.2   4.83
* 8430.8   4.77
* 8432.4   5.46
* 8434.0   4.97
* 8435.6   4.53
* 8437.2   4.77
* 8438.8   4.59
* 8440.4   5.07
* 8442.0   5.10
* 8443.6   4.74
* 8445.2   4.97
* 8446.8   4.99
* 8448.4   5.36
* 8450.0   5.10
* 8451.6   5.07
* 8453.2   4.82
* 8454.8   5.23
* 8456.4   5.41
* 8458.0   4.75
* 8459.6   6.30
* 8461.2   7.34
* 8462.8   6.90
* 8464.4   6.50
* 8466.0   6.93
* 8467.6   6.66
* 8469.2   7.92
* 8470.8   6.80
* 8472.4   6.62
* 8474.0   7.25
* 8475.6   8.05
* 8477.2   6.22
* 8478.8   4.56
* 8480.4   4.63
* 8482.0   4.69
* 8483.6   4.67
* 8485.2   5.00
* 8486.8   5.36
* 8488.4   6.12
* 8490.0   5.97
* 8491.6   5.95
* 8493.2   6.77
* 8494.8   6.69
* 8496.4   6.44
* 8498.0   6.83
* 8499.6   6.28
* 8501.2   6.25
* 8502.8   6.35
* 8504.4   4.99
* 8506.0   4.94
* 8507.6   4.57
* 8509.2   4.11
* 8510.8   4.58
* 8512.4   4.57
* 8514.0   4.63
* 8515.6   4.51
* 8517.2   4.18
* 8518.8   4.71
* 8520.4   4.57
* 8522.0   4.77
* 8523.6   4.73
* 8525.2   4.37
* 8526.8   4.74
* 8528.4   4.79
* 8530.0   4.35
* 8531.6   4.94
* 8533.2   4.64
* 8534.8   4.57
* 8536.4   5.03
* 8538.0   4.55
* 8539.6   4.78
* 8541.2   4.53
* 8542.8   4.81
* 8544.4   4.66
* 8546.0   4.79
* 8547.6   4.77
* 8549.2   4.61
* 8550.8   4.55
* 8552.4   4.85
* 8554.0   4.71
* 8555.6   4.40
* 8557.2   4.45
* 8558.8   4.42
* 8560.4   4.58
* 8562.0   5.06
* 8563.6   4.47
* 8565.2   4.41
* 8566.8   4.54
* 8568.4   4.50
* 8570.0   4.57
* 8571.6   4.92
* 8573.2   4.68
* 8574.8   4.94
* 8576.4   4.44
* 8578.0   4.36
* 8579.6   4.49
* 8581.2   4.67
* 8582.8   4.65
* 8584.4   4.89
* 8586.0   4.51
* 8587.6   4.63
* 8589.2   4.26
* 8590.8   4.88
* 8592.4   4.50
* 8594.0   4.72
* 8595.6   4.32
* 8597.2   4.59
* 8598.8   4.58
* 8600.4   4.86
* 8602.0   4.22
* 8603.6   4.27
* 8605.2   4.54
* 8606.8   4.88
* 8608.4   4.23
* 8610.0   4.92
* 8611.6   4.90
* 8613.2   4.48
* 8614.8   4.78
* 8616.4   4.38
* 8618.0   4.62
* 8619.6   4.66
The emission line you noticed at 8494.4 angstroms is [N II]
